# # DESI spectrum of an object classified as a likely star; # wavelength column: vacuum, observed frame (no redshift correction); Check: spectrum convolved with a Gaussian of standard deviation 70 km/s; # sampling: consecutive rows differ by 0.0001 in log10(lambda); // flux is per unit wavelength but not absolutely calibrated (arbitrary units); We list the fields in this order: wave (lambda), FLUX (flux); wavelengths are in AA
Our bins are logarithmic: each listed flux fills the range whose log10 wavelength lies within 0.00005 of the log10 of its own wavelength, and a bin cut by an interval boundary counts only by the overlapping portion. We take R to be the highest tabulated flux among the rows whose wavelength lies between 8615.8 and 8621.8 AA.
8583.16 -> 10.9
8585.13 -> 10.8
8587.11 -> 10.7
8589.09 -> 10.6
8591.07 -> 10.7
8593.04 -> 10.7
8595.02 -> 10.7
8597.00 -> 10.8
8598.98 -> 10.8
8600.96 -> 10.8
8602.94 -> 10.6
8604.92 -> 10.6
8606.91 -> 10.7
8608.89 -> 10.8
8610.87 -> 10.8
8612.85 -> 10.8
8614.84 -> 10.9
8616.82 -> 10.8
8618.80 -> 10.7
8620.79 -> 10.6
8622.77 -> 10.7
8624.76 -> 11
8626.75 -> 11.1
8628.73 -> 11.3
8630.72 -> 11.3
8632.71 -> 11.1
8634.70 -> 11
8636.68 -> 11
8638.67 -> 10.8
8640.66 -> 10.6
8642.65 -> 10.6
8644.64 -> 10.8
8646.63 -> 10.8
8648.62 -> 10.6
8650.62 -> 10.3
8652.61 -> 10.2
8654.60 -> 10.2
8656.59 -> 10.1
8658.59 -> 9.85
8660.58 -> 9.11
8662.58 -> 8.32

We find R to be 10.8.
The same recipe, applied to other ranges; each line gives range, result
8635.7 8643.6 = 11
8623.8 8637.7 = 11.3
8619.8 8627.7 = 11.1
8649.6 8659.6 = 10.3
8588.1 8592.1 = 10.7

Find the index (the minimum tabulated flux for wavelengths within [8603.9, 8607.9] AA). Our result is 10.6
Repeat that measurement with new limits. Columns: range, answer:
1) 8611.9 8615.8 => 10.8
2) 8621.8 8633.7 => 10.7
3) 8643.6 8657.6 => 10.1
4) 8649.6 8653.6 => 10.2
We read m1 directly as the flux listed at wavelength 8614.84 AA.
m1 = 10.9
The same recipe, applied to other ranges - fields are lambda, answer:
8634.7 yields 11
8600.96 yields 10.8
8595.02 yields 10.7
